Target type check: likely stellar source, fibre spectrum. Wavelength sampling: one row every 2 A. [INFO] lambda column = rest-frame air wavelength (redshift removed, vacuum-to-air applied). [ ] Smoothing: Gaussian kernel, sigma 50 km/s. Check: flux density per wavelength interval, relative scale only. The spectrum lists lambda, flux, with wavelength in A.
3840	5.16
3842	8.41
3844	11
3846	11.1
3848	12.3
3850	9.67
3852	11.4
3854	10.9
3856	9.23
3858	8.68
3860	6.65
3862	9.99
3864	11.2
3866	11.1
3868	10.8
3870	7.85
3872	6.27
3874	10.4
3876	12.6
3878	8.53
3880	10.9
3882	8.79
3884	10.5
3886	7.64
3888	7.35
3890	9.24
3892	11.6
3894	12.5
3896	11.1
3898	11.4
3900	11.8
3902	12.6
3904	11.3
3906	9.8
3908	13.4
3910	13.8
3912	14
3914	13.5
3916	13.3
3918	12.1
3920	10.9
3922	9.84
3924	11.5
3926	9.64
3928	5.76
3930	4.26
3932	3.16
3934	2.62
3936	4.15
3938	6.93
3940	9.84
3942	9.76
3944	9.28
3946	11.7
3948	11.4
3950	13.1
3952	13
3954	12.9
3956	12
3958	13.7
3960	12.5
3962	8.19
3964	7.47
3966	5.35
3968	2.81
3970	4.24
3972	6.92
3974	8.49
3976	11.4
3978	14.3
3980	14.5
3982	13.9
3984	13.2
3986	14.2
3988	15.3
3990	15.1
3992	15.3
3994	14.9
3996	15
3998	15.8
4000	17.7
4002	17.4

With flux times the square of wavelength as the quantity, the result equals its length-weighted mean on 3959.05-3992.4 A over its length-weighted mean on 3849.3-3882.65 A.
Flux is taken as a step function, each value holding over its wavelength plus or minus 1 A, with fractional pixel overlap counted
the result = 1.17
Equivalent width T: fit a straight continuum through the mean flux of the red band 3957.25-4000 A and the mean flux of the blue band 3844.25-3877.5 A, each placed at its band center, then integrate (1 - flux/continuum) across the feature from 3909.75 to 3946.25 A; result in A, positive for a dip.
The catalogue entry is 6.0 A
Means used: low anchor 10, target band 9.12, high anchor 11.7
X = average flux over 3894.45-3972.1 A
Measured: 9.82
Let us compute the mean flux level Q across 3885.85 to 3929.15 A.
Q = 11.1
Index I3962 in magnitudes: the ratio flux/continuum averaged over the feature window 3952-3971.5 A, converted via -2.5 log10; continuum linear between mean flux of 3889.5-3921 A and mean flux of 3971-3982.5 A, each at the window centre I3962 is 0.282 mag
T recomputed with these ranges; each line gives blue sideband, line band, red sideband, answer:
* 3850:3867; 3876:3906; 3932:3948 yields -4.8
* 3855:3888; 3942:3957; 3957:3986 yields -3.0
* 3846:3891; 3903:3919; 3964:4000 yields -3.3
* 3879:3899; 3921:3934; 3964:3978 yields 2.6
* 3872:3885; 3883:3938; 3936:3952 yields 0.7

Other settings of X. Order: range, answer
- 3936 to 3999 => 11.3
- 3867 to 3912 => 10.5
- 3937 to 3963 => 11.1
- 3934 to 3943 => 7.11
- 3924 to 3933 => 6.35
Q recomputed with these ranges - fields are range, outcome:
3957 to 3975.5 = 7.84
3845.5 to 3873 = 9.77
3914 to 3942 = 8.26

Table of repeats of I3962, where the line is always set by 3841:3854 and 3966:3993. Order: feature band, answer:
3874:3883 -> 0.06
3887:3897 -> 0.05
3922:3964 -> 0.20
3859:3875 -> 0.16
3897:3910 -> -0.09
